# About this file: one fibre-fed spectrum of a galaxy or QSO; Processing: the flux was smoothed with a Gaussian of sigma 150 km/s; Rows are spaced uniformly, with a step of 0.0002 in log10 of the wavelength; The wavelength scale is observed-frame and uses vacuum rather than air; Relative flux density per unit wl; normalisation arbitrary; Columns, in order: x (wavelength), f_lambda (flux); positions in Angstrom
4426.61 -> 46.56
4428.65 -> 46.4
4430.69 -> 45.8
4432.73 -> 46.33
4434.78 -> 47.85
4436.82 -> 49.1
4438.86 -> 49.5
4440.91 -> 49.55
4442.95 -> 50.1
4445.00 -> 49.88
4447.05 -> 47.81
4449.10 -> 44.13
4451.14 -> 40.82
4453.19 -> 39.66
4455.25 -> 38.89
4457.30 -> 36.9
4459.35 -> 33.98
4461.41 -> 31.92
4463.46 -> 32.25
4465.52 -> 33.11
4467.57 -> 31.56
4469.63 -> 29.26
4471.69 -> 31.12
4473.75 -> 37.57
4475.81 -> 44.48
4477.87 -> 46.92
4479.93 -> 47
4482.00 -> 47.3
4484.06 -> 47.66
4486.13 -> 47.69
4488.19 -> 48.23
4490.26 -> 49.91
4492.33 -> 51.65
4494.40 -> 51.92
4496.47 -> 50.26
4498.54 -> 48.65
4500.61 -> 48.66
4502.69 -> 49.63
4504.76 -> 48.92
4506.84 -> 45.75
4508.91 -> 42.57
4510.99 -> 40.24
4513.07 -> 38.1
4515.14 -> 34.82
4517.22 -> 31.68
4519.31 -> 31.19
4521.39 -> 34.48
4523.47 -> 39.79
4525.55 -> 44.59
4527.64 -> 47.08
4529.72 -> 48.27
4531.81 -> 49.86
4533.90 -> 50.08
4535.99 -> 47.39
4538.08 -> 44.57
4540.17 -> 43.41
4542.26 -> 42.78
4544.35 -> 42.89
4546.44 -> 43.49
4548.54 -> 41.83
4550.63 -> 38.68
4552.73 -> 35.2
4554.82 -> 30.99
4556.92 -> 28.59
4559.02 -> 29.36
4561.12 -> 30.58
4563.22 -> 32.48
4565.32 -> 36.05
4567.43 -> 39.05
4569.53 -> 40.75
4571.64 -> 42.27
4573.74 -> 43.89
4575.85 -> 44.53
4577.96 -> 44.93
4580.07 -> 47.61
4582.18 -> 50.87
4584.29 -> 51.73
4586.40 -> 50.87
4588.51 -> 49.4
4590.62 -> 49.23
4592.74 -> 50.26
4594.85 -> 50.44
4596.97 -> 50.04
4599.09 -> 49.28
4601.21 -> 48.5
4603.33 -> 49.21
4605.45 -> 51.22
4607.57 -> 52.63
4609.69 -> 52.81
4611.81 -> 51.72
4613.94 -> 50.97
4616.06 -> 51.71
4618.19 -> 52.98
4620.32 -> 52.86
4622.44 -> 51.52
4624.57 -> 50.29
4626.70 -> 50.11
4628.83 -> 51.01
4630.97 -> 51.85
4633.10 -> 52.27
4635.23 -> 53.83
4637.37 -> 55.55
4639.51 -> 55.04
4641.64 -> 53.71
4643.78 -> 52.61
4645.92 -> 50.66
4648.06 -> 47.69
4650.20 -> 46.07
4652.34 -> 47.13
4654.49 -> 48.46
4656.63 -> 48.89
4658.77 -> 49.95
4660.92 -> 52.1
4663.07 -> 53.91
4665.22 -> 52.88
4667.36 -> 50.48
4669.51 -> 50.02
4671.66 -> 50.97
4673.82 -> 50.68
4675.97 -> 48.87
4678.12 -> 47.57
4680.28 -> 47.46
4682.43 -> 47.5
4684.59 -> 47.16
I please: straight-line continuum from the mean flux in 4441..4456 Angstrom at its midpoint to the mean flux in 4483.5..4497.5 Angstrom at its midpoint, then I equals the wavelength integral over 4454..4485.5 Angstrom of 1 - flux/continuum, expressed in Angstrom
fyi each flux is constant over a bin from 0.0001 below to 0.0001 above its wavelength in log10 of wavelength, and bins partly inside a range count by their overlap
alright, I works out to 6.2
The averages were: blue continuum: 44.9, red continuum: 49.7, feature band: 38.1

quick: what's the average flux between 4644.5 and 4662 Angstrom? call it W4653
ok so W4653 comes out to 48.9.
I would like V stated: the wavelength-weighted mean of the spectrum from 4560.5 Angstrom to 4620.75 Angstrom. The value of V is 47.3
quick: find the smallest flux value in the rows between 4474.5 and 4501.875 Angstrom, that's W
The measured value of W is 44.48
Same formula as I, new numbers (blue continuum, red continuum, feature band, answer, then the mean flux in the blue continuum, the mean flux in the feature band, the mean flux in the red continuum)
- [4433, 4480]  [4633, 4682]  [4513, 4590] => 7.2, 41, 41.3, 50.7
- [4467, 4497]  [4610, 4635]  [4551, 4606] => 6.9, 44.3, 43.2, 51.7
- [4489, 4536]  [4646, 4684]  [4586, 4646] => -4.5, 44.5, 51.5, 49.5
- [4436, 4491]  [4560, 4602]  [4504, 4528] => 2.1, 42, 39.6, 45.1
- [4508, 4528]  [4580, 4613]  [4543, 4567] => 4.5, 38.1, 35.6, 50.5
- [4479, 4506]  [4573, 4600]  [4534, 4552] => 2.0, 49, 43.4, 48.7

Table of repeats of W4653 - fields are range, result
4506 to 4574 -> 39.7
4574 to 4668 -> 50.6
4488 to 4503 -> 49.9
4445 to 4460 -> 41.1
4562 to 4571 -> 37.2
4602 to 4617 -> 51.4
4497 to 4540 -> 43.4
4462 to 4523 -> 42.1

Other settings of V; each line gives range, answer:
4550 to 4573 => 35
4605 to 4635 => 51.8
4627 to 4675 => 51.1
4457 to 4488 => 38.9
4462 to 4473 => 31.6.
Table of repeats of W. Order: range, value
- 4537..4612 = 28.59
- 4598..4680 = 46.07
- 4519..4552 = 31.19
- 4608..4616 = 50.97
